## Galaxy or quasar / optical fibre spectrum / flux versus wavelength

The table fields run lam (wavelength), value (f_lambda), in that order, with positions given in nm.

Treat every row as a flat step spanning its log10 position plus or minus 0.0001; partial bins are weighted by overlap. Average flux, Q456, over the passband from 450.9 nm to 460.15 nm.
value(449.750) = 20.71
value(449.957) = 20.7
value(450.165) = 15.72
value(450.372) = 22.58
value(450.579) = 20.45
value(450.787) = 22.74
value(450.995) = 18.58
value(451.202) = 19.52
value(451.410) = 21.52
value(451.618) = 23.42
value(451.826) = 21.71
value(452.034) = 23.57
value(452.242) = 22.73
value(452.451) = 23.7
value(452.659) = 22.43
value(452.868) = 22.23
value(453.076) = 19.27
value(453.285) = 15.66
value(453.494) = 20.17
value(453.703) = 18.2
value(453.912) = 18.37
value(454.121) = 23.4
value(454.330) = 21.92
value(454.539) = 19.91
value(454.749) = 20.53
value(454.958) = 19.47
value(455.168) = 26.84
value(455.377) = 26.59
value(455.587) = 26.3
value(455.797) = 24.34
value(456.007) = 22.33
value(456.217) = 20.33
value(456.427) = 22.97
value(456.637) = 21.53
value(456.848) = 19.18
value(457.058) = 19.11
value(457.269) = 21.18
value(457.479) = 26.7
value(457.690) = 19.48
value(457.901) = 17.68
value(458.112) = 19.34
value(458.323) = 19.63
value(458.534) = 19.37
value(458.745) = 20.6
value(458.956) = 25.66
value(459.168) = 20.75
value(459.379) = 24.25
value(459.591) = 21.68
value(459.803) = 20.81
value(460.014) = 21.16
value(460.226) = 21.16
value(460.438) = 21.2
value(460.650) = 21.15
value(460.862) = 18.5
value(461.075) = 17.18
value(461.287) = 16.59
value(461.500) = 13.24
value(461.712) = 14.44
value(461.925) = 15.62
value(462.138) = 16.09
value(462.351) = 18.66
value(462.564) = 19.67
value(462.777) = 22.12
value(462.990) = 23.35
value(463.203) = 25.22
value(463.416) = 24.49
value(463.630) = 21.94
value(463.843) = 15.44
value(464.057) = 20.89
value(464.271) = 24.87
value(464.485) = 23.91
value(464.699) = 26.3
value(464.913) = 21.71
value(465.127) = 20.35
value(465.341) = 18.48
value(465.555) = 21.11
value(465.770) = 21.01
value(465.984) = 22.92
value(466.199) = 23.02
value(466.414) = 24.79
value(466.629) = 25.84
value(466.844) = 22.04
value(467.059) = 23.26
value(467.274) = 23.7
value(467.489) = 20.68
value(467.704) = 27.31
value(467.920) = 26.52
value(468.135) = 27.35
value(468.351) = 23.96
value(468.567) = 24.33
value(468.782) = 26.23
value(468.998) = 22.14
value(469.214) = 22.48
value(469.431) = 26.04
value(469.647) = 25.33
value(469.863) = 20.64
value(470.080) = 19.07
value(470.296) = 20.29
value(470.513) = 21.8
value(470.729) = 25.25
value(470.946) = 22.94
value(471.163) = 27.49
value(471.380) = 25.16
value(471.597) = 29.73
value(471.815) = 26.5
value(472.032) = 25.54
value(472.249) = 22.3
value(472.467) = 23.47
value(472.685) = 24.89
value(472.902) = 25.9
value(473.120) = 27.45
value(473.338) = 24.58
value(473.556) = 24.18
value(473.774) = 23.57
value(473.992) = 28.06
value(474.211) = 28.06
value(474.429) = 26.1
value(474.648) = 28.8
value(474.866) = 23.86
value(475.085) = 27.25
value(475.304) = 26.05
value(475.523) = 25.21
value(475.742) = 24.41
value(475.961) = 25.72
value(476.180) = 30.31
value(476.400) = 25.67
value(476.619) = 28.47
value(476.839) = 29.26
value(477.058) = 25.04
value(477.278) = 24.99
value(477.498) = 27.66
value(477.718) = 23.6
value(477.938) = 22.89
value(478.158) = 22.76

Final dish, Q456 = 21.5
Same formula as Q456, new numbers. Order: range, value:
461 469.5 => 21.9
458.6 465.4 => 20.6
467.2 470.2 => 24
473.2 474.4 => 25.8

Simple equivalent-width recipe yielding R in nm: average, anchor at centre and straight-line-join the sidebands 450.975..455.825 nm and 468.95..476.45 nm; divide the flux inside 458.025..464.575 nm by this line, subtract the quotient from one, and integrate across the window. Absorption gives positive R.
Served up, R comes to 0.79 nm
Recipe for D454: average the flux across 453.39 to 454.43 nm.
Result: 20.4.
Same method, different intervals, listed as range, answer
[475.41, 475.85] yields 24.8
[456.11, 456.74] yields 21.6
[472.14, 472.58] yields 22.9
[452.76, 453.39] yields 19.1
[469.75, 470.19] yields 19.9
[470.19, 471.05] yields 22.6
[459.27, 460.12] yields 22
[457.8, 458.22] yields 18.5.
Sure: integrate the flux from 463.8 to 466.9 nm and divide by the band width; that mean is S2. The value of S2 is 22.3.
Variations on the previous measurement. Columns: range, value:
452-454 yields 20.5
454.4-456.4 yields 22.9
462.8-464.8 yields 22.9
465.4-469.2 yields 23.8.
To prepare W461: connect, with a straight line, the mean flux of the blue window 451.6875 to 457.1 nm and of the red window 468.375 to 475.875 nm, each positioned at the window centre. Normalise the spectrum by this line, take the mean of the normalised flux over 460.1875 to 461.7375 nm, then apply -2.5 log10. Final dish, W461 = 0.261 mag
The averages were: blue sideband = 21.7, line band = 18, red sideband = 24.9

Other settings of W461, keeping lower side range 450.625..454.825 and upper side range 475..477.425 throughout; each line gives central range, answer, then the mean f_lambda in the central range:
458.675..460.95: 0.05 mag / 21.6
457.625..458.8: 0.16 mag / 19.3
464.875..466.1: 0.15 mag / 20.9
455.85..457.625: 0.01 mag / 21.7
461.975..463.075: 0.18 mag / 19.7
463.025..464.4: 0.06 mag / 22.2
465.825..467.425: 0.04 mag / 23.5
